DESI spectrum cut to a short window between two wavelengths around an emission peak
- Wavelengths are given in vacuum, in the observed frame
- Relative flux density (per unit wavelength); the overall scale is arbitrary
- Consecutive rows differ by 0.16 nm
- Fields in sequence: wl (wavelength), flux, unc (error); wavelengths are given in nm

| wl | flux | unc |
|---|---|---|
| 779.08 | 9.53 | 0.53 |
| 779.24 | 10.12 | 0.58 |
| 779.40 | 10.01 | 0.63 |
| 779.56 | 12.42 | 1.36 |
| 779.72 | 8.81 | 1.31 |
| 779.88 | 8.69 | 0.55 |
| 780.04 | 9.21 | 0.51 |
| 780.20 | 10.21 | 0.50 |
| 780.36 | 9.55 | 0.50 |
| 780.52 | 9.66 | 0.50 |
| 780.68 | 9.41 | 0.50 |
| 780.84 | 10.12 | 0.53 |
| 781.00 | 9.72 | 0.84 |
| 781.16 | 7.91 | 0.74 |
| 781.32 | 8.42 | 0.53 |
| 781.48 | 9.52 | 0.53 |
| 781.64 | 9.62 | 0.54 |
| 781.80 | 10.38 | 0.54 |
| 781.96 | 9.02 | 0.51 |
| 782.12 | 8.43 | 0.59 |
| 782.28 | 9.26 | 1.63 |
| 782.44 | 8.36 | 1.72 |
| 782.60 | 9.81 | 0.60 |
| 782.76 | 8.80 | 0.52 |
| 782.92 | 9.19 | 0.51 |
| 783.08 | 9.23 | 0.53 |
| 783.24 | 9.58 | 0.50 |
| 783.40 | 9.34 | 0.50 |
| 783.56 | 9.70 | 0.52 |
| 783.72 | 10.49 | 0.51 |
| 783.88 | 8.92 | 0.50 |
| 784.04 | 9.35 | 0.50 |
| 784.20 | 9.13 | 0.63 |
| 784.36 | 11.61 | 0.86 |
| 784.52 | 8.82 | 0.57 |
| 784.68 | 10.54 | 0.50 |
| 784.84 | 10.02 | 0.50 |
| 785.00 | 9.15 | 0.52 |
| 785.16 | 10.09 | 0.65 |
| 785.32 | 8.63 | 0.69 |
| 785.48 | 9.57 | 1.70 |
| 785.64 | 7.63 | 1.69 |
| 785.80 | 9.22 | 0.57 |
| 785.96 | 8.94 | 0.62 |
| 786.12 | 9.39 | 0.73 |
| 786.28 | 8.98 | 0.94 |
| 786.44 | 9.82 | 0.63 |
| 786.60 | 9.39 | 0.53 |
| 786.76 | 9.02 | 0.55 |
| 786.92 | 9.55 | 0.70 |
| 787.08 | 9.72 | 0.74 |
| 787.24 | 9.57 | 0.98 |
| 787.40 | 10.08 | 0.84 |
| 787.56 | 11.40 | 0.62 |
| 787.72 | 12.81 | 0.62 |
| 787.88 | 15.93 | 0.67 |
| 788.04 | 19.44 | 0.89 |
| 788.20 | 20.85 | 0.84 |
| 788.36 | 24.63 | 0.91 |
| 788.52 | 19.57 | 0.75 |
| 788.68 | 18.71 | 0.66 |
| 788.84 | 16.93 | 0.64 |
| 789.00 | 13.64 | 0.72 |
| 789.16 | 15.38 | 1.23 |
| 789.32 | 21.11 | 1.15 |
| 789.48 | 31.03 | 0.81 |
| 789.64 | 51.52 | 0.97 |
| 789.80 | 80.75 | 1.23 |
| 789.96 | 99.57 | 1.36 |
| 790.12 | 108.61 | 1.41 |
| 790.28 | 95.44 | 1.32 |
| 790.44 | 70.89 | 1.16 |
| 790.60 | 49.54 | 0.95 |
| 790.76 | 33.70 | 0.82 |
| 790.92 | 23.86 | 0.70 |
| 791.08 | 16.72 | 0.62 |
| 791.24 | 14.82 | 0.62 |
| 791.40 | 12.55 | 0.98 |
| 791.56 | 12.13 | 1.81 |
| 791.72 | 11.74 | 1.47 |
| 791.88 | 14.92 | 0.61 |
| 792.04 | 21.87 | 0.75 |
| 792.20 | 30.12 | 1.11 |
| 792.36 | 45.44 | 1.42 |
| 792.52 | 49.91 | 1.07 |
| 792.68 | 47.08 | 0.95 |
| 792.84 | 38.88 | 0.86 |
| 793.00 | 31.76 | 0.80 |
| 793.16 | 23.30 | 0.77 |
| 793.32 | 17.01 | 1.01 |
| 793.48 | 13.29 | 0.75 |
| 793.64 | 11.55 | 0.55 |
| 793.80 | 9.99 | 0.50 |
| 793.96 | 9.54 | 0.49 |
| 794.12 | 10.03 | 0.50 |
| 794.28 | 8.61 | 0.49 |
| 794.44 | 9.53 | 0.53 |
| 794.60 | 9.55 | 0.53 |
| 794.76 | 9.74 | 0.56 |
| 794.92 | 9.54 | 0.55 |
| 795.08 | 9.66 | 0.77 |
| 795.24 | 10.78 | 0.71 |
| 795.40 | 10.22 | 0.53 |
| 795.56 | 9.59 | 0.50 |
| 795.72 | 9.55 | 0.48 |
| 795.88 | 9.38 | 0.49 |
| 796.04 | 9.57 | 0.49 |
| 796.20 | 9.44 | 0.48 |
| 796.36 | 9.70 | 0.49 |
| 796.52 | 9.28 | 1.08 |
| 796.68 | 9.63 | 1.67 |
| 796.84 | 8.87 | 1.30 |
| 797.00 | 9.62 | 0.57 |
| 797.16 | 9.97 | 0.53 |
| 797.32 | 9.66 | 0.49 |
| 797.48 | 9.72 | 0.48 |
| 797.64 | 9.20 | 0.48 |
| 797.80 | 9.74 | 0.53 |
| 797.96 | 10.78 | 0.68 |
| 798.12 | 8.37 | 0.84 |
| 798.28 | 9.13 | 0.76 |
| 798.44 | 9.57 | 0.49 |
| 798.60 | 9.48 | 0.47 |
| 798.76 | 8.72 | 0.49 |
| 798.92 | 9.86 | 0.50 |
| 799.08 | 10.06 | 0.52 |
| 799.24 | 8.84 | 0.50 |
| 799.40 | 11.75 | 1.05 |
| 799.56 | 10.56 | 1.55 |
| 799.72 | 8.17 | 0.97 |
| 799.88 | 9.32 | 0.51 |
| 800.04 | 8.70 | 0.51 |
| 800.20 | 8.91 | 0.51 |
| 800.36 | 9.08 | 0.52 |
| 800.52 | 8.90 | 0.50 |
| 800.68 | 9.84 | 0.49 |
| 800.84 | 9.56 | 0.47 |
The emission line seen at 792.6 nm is [N II]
